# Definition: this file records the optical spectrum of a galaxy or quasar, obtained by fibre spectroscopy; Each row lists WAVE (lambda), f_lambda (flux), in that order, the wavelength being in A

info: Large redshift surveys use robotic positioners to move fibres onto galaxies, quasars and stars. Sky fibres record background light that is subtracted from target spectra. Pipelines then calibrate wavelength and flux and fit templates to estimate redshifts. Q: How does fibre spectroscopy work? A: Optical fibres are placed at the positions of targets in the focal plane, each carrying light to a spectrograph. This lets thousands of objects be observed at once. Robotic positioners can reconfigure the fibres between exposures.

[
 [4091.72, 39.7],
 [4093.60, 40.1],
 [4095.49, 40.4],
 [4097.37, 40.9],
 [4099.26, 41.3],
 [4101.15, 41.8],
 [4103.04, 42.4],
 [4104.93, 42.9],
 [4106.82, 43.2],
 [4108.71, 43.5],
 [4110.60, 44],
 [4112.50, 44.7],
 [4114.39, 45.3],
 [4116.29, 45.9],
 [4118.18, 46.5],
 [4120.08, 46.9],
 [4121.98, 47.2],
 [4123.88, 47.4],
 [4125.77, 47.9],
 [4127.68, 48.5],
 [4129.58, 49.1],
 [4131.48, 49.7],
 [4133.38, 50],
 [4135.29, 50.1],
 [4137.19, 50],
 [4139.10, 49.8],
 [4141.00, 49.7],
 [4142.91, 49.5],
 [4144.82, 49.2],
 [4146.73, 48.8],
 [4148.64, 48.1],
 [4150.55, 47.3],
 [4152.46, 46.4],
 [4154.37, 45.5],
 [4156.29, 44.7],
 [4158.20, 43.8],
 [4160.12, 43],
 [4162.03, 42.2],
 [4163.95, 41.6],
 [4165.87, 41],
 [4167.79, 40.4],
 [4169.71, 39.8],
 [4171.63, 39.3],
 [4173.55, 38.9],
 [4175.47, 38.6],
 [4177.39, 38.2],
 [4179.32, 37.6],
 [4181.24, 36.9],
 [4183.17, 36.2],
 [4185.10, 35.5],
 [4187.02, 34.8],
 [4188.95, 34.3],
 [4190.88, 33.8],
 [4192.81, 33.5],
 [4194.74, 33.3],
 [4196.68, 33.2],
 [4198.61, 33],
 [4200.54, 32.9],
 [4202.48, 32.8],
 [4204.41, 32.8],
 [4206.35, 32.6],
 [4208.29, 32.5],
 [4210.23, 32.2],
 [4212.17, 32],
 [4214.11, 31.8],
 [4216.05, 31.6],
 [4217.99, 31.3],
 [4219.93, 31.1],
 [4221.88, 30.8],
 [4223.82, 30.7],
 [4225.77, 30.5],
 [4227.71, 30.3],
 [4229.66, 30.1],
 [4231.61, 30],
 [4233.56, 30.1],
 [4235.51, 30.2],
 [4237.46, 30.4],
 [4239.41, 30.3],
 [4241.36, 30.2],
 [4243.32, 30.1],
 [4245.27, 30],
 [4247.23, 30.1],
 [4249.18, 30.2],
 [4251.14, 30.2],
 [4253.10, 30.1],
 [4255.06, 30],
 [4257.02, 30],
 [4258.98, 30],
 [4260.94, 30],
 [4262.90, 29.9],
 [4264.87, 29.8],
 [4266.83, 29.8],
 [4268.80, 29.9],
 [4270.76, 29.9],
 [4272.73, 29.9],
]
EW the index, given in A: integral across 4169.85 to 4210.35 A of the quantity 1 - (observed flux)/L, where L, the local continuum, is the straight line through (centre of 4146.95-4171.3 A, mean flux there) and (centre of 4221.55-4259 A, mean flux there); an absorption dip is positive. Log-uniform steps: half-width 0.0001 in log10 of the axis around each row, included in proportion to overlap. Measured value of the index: 3.7 A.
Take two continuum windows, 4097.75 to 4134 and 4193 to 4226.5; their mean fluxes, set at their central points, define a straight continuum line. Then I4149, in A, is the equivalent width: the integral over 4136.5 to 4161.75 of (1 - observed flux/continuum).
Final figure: -3.94 A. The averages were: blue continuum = 45.6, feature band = 47.2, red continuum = 32.1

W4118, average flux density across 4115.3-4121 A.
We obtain 46.4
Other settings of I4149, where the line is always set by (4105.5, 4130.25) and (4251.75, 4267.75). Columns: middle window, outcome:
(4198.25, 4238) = 3.8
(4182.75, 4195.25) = 1.2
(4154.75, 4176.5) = -0.3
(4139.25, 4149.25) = -1.4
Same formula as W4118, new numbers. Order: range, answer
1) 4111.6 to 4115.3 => 45.1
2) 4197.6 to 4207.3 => 32.8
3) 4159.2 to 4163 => 42.6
